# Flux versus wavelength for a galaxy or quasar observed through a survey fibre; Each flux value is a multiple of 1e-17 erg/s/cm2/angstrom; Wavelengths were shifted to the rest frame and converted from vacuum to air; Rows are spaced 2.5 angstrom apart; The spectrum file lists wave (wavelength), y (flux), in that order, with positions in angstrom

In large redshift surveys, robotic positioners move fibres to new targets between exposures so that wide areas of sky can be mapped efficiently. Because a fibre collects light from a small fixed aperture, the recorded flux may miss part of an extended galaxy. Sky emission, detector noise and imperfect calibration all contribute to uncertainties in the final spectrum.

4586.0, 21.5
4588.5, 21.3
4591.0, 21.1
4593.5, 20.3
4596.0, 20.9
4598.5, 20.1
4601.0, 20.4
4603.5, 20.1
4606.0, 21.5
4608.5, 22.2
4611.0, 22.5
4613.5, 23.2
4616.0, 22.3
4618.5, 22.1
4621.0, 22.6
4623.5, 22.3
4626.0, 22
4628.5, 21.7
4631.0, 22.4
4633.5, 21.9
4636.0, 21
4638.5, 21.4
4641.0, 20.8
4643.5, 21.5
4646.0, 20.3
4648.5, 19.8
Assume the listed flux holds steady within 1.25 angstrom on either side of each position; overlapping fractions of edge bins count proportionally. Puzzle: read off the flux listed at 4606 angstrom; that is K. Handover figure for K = 21.5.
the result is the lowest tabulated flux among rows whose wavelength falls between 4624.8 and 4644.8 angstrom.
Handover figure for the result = 20.8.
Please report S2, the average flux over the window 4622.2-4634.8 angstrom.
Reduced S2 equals 22.1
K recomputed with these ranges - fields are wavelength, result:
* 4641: 20.8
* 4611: 22.5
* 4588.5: 21.3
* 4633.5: 21.9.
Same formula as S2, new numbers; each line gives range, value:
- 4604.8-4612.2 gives 22.1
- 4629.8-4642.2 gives 21.5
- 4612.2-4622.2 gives 22.5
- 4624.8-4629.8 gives 21.9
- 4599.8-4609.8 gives 21.1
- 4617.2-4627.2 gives 22.3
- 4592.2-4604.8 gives 20.4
